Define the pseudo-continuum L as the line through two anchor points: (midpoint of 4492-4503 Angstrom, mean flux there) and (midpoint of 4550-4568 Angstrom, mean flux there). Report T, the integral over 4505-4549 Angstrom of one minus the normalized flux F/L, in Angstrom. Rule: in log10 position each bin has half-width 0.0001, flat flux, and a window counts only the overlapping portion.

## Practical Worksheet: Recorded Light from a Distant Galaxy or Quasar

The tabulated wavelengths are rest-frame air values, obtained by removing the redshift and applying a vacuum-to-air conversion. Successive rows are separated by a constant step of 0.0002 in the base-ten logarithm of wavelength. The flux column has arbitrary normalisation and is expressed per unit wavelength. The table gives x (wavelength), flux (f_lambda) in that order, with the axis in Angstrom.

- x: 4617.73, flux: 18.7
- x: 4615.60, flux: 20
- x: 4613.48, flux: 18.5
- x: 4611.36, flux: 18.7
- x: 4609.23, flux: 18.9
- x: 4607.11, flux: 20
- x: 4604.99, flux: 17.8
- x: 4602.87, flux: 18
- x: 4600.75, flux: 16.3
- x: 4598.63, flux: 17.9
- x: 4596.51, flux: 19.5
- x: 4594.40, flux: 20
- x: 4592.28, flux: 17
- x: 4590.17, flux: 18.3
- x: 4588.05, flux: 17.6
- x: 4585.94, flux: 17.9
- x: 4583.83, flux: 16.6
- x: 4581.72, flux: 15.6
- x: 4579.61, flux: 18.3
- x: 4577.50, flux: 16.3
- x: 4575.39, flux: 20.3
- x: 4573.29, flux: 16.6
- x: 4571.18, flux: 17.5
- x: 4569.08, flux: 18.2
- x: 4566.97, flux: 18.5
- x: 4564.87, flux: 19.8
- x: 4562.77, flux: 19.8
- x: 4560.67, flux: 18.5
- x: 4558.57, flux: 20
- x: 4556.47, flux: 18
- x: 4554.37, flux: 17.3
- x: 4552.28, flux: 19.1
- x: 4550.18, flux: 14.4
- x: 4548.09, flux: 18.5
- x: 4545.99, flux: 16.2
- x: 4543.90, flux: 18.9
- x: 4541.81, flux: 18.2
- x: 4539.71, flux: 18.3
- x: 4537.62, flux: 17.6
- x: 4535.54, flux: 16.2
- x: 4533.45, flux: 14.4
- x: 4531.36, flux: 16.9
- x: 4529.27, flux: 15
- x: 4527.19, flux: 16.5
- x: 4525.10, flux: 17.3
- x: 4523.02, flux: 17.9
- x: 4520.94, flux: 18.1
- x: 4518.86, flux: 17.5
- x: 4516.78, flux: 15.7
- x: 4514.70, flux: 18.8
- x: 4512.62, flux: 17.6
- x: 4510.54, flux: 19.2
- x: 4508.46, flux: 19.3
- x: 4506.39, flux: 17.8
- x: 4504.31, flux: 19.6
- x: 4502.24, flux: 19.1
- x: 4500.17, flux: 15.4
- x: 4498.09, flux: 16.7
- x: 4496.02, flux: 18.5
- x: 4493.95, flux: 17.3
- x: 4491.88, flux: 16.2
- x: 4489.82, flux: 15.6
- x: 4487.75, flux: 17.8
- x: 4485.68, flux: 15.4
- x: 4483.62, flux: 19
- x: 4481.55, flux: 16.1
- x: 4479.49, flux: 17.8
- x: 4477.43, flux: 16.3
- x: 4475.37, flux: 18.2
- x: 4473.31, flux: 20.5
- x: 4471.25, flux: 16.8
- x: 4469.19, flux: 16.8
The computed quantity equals 1.1 Angstrom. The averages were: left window 17.2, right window 18.6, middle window 17.4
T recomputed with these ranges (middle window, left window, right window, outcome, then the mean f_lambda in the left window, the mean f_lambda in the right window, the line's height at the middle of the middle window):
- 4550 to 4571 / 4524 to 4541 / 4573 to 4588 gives -1.8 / 16.5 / 17.4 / 17.1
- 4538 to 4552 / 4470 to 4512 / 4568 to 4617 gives 0.3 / 17.6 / 18.1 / 17.9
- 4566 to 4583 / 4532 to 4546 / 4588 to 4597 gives 0.4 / 17.2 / 18.5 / 18.1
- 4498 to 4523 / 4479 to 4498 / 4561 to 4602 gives -1.0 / 17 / 18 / 17.3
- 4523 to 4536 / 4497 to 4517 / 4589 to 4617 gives 1.4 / 18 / 18.5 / 18.1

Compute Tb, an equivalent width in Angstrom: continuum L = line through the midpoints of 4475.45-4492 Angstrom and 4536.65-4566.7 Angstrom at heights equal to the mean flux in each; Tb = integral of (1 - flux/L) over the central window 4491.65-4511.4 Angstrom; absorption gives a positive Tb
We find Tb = -0.8 Angstrom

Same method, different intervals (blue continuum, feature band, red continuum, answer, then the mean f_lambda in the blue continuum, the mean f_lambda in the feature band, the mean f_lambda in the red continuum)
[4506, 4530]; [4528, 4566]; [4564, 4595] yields 0.22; 17.6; 17.6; 17.9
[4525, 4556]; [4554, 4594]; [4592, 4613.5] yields -0.62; 17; 18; 18.5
